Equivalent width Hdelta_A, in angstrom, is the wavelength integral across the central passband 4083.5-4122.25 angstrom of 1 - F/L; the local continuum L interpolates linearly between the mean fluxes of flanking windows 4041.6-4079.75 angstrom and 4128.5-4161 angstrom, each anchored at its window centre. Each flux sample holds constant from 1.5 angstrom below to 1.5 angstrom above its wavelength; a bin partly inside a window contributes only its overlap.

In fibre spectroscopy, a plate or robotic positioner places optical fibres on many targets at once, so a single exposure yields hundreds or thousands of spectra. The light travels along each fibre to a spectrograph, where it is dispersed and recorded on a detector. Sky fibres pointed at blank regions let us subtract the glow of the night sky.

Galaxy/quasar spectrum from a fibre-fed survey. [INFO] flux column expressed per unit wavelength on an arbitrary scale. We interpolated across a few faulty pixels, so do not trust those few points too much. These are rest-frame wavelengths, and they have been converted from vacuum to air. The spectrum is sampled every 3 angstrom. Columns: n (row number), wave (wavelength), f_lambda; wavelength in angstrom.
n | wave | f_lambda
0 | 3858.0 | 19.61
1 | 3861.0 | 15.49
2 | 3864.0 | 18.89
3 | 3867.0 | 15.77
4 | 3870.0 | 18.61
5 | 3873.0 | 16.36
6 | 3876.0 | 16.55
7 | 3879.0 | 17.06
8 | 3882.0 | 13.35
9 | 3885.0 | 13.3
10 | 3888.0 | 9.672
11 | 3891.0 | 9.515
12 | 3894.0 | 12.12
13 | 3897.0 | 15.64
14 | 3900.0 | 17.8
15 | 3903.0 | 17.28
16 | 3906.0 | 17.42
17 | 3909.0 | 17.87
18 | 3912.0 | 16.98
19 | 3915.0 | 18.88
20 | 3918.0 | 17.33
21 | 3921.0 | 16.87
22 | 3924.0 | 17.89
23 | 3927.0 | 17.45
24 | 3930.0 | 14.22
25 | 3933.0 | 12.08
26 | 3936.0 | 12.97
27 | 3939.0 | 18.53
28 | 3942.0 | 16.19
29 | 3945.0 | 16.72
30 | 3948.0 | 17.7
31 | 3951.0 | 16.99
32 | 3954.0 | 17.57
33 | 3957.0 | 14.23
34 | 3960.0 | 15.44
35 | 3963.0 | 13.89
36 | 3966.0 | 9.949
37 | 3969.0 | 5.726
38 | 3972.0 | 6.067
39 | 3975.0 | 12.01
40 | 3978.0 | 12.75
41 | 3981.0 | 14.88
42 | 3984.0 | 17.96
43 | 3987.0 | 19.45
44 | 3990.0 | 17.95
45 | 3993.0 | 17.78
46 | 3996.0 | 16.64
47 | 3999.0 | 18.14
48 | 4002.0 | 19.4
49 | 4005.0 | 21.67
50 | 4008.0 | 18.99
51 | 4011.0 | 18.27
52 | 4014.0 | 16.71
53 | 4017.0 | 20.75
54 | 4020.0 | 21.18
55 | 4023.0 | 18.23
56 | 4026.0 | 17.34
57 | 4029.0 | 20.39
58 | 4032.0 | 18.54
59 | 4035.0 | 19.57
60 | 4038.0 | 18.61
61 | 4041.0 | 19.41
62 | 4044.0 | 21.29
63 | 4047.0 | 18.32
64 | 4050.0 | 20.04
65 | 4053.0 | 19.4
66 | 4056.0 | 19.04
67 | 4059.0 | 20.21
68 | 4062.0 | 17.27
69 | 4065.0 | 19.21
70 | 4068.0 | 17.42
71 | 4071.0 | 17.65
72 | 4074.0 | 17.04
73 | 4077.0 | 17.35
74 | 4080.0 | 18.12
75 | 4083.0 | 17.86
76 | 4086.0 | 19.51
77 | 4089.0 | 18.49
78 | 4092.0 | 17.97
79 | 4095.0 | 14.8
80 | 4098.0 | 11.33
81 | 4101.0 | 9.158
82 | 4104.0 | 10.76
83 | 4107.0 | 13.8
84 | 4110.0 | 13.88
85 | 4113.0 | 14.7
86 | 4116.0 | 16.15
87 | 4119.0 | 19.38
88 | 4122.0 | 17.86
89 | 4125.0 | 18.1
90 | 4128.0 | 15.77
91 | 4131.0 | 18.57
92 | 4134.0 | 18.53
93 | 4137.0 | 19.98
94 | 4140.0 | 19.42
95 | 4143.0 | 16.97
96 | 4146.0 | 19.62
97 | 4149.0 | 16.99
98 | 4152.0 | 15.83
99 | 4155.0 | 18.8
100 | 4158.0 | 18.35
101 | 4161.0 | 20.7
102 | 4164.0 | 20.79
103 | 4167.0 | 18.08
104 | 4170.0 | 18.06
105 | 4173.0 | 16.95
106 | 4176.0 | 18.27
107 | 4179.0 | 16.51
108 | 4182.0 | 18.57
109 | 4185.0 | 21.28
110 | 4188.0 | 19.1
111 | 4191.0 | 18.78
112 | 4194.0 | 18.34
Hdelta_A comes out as 6.9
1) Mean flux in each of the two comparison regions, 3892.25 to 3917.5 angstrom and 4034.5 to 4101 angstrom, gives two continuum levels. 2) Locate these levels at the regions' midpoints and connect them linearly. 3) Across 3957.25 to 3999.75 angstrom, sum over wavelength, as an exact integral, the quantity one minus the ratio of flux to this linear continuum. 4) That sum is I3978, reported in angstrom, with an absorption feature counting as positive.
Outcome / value 7.8 angstrom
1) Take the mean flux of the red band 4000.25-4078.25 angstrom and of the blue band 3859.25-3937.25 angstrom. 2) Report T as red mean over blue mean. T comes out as 1.21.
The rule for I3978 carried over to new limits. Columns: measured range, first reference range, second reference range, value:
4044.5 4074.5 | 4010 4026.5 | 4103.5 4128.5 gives -1.95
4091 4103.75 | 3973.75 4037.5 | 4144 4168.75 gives 3.82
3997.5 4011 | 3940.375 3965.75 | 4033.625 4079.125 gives -1.66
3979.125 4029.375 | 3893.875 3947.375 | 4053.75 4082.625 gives -3.02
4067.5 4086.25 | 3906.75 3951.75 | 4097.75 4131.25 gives -3.04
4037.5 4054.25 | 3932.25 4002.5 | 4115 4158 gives -3.22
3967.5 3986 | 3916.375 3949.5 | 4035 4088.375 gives 5.75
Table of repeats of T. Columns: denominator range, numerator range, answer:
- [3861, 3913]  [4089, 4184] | 1.09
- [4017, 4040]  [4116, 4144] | 0.95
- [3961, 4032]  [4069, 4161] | 1.03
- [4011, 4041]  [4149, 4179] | 0.96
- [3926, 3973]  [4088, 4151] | 1.15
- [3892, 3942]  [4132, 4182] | 1.13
